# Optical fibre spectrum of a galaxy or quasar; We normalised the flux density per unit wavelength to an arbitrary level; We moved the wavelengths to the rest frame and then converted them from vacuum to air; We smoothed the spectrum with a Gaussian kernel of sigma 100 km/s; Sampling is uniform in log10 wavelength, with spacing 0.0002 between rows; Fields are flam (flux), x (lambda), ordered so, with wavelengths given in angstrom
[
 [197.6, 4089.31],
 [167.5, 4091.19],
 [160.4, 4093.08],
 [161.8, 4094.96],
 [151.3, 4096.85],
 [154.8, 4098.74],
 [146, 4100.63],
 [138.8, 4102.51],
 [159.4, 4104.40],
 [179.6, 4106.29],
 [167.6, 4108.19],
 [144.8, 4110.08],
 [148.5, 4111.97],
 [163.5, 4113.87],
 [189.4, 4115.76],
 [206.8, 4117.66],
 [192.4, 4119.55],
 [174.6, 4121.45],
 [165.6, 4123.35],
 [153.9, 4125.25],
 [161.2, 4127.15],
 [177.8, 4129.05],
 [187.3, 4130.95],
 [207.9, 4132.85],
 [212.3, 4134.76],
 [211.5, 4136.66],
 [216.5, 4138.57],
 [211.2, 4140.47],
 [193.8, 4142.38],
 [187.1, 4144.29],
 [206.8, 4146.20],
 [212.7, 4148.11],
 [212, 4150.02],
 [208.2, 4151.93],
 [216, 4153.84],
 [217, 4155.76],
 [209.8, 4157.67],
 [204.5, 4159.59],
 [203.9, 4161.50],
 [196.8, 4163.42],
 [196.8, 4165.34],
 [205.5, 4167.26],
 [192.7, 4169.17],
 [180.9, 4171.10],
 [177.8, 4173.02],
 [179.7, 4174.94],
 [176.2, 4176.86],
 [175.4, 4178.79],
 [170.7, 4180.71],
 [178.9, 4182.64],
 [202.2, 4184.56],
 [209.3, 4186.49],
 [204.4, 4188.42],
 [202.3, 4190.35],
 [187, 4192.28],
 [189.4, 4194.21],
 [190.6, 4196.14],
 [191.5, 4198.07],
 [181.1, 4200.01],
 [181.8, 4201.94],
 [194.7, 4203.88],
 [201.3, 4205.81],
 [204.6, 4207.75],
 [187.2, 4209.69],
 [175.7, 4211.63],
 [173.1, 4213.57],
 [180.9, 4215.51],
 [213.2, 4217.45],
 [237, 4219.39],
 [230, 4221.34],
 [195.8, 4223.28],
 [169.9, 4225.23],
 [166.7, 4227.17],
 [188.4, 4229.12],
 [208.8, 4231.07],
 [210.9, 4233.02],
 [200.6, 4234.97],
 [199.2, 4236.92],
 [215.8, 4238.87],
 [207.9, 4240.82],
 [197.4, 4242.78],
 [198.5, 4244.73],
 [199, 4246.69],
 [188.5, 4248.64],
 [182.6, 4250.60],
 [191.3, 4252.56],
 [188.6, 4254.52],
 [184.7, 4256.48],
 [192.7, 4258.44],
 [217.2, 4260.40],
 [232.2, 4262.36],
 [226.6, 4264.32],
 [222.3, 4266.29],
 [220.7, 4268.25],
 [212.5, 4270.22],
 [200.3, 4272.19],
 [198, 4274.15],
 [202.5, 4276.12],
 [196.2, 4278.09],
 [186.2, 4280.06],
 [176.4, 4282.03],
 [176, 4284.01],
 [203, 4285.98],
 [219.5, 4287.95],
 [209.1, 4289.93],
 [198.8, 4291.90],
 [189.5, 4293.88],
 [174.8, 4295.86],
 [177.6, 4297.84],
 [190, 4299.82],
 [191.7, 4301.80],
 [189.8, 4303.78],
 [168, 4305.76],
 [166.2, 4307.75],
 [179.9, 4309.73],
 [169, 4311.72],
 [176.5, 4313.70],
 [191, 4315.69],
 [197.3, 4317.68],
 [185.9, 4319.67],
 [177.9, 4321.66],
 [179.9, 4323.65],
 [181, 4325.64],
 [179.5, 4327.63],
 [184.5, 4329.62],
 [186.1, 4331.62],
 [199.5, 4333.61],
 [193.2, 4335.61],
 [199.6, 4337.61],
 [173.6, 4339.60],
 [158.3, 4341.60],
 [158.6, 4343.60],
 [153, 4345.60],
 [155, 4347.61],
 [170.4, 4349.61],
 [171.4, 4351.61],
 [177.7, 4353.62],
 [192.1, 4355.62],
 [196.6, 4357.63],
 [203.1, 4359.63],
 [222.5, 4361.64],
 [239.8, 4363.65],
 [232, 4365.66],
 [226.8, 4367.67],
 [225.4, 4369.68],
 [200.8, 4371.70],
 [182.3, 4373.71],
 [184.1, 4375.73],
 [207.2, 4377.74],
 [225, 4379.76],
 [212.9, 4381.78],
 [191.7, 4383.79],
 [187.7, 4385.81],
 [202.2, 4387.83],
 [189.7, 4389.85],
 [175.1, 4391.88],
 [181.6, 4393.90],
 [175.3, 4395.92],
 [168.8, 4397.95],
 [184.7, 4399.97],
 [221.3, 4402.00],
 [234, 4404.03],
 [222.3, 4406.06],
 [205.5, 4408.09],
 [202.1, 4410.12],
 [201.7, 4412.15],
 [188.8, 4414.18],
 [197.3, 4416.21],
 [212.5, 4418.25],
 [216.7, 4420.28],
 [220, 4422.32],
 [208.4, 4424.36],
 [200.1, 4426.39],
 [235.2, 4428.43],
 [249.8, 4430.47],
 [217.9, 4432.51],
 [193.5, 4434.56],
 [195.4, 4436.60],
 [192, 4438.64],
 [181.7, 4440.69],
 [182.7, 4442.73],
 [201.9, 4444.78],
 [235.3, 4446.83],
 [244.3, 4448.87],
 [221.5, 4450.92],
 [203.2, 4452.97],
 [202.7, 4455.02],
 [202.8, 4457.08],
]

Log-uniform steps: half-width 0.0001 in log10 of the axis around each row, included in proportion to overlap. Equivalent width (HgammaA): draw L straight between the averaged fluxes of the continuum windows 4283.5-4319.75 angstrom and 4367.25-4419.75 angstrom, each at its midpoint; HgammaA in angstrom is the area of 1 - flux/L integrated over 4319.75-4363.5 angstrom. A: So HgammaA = 2.3 angstrom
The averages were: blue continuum 187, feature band 183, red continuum 200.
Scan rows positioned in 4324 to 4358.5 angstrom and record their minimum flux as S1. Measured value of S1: 153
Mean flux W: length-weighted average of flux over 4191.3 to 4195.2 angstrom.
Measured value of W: 188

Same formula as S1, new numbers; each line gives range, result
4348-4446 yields 168.8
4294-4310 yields 166.2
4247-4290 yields 176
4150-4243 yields 166.7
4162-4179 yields 175.4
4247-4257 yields 182.6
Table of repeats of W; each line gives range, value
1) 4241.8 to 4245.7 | 198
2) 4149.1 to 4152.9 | 210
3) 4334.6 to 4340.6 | 189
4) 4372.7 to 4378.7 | 191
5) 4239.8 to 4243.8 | 203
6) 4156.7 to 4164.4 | 204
